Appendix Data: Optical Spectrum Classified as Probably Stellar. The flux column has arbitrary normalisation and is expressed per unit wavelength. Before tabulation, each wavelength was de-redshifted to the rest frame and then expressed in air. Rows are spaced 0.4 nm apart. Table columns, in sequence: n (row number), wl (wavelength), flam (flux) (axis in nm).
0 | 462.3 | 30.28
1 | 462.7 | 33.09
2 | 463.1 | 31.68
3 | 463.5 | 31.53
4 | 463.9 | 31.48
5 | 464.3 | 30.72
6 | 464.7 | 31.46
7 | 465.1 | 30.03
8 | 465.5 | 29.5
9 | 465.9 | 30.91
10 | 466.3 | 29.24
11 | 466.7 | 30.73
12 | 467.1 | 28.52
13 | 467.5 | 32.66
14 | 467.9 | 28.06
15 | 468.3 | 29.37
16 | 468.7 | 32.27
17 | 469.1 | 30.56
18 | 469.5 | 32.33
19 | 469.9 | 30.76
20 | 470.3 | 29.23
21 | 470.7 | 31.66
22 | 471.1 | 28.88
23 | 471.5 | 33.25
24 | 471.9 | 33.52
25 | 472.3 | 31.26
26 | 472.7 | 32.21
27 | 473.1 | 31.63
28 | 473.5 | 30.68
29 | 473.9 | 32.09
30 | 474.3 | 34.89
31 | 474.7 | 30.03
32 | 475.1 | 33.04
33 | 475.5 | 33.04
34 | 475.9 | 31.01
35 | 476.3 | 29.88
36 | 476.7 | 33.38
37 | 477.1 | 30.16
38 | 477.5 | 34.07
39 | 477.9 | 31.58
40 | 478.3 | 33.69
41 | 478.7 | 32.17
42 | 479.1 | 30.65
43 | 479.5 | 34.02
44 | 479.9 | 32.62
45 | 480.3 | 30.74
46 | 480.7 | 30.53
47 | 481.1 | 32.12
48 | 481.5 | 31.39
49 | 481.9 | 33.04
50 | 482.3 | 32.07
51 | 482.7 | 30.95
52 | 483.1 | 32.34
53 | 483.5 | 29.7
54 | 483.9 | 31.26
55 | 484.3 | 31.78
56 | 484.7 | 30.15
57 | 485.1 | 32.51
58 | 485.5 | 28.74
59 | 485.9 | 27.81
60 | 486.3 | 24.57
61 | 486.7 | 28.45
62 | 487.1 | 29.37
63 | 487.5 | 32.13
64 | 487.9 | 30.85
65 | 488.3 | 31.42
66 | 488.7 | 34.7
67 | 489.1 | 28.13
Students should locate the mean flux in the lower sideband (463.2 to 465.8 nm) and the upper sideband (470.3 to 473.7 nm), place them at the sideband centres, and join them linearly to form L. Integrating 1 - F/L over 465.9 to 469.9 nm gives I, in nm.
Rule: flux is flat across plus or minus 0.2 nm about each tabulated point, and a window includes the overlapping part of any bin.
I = 0.09 nm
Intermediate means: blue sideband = 30.8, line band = 30.5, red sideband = 31.5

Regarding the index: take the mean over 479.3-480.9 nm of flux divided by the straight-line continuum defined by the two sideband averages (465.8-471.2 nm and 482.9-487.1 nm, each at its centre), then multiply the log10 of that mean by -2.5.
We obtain -0.07 mag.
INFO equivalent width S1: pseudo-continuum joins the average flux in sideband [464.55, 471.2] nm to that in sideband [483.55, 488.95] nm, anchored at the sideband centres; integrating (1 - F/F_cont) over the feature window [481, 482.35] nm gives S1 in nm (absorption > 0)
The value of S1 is -0.08 nm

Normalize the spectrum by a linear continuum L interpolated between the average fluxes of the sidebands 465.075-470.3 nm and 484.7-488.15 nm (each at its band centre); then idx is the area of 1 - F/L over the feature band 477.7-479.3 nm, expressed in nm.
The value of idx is -0.120 nm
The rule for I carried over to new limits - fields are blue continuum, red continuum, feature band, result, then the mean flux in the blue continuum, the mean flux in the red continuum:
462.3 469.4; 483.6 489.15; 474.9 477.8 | -0.16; 30.7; 30.2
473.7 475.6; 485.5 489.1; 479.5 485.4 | -0.14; 32.6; 29.7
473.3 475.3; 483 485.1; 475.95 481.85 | -0.05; 32.1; 31.1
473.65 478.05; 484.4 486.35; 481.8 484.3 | -0.13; 32.1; 29.2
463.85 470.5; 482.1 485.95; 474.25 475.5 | -0.07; 30.4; 30.8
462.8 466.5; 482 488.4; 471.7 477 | -0.25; 30.8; 30.3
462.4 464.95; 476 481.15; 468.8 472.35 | 0.05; 31.6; 31.9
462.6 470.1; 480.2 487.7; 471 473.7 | -0.09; 30.8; 30.5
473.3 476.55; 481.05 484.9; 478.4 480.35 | -0.04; 31.9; 31.5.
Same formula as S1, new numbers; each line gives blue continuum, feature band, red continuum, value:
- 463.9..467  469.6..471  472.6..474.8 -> 0.03 nm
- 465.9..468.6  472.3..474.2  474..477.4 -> -0.02 nm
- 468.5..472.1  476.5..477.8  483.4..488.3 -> -0.07 nm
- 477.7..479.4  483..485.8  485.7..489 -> -0.01 nm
